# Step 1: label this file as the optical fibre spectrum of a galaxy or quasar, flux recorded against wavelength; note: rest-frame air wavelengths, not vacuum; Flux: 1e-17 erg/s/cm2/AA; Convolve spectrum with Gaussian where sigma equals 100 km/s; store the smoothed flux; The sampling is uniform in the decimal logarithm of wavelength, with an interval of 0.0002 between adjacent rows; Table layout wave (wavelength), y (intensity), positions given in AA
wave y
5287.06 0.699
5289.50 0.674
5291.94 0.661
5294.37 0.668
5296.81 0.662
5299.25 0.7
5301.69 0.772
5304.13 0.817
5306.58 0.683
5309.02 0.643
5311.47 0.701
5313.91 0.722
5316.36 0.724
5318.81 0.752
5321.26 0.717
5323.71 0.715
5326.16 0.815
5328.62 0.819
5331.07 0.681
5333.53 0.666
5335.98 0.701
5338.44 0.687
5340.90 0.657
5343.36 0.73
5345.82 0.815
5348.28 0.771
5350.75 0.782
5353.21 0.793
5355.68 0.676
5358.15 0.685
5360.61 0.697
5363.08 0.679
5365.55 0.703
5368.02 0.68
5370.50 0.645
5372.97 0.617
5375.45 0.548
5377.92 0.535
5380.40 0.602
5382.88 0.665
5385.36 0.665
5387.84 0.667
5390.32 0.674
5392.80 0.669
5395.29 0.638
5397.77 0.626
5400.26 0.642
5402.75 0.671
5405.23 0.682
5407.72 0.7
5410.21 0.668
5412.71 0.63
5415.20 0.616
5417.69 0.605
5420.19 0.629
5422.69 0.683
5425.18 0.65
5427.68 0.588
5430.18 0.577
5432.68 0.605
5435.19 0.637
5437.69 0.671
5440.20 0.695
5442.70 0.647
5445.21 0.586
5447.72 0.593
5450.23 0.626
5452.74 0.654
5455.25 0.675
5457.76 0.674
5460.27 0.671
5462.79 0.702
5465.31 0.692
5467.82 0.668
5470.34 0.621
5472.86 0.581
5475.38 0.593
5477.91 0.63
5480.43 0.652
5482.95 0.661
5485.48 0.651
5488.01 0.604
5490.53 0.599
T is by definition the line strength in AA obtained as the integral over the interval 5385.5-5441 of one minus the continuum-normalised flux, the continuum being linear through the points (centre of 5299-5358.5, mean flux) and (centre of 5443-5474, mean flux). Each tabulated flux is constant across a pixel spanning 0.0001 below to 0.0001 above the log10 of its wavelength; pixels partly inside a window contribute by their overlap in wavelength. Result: 2.4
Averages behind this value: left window 0.73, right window 0.646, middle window 0.646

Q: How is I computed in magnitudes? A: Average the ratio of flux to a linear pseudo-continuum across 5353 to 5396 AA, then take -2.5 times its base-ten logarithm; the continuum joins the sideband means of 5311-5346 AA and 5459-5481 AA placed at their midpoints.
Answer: 0.07 mag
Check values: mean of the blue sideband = 0.725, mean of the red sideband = 0.645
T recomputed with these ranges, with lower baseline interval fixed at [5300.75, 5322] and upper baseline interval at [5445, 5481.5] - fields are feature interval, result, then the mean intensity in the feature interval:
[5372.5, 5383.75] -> 1.6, 0.589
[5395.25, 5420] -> 0.9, 0.648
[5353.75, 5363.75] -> 0.1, 0.692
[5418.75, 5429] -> 0.4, 0.636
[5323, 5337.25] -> -0.4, 0.733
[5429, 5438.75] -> 0.5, 0.622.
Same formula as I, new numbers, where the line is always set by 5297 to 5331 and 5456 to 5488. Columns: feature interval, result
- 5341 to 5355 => -0.073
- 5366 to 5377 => 0.125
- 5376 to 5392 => 0.103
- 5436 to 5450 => 0.044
